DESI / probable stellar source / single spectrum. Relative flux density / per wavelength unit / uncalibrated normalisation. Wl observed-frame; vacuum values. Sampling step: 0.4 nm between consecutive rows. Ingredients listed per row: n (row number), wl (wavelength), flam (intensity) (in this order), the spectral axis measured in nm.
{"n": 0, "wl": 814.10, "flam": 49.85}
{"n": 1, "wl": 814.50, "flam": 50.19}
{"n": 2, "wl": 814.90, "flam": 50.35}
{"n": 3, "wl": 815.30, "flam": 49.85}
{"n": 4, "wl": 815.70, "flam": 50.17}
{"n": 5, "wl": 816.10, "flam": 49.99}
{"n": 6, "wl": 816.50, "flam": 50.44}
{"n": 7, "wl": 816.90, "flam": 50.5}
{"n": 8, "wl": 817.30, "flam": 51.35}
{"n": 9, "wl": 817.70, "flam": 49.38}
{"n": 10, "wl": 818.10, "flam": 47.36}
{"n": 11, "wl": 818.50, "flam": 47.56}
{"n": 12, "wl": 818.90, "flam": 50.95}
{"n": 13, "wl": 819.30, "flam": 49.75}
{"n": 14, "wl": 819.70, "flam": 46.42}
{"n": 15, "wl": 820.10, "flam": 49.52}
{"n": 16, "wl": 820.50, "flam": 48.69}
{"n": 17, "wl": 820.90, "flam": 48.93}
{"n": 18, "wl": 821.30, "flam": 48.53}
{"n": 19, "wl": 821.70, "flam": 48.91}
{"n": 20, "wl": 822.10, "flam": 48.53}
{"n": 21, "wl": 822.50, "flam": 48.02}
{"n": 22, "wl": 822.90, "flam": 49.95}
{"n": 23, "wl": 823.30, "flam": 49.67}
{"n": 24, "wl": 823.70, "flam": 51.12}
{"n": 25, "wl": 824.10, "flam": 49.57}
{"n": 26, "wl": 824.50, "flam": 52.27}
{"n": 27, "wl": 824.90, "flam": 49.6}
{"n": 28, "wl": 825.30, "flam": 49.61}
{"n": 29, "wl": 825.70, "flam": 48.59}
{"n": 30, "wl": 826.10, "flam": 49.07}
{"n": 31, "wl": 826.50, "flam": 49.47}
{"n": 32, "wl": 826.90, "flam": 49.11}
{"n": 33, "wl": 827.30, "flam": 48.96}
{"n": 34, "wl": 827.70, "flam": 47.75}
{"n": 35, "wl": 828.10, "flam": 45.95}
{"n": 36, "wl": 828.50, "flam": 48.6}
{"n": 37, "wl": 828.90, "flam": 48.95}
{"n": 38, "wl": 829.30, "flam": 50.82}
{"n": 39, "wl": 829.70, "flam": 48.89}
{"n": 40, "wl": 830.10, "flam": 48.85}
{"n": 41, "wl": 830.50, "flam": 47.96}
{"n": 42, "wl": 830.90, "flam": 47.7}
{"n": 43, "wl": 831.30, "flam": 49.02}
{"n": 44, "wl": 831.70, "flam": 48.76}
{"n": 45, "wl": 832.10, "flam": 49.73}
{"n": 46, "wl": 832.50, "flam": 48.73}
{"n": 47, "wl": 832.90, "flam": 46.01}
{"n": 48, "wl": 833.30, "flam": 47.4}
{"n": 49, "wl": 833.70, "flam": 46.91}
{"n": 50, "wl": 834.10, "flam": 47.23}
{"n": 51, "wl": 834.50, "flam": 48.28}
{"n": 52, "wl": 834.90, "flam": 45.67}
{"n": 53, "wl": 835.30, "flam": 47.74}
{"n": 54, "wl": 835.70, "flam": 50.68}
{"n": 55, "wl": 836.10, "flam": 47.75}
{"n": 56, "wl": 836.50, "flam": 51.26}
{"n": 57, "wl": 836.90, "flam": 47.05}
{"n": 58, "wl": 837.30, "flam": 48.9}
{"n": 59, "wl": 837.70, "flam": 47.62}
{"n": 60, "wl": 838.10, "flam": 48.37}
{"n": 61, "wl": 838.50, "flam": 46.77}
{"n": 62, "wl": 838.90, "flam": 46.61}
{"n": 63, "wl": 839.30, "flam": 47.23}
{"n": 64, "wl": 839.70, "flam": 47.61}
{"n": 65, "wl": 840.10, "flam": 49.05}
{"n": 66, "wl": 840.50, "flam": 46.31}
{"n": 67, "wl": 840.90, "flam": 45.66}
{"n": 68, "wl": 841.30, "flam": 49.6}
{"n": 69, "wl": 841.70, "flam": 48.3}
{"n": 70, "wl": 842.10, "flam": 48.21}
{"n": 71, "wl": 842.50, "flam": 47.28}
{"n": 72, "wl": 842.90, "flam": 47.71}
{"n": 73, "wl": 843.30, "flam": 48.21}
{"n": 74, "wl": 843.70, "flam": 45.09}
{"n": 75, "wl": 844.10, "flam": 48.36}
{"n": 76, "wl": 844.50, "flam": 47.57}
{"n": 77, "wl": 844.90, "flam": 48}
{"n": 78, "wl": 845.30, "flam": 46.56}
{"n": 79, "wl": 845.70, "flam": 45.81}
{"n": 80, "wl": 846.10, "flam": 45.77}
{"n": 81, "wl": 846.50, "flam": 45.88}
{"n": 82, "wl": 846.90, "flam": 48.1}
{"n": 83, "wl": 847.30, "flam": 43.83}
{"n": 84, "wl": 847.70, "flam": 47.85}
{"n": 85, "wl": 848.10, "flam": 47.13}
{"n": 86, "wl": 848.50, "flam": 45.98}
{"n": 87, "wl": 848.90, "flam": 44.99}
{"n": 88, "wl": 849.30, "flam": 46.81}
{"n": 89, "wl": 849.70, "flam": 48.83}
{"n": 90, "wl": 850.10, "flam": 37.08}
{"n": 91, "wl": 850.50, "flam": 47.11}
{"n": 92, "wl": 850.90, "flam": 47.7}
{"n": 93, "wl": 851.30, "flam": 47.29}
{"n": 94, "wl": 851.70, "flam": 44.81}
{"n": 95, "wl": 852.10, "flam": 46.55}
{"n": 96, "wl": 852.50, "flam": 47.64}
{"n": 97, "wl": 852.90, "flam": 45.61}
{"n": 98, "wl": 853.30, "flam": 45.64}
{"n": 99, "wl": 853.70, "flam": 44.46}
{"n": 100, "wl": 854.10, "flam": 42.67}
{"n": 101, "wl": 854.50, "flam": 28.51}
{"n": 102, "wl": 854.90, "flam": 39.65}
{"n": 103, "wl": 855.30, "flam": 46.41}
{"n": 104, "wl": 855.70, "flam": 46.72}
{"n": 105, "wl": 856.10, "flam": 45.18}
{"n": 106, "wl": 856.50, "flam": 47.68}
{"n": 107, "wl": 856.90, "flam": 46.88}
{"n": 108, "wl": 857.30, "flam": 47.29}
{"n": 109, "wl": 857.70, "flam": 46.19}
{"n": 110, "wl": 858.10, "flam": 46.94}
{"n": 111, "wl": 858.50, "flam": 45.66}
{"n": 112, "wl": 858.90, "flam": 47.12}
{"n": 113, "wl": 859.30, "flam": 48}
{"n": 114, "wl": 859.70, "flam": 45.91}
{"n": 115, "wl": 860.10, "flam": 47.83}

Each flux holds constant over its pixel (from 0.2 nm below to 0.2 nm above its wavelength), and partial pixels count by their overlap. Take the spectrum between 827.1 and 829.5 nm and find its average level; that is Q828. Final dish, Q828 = 48.5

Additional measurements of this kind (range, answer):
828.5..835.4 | 48.2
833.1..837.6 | 48.1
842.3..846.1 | 47.1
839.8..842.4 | 47.8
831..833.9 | 48.1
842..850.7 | 46.4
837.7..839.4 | 47.3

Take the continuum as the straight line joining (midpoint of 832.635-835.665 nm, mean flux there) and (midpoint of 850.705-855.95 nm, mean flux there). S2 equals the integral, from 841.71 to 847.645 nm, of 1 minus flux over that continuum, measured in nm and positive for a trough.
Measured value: -0.18 nm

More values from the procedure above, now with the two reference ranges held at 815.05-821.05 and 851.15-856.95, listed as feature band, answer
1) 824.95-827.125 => -0.042 nm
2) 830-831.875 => -0.034 nm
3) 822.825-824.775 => -0.078 nm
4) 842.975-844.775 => -0.064 nm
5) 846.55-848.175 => -0.050 nm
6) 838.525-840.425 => -0.045 nm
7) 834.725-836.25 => -0.035 nm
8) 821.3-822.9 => 0.005 nm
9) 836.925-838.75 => -0.047 nm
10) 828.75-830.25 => -0.051 nm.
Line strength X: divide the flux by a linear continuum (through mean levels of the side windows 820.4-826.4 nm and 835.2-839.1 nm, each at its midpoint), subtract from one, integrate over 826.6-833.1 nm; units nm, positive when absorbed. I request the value 0.051 nm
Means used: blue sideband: 49.4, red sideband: 48.3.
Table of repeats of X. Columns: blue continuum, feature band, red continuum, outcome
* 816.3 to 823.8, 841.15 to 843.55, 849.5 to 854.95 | -0.14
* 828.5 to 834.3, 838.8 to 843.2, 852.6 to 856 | -0.16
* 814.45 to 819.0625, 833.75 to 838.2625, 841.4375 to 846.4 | -0.02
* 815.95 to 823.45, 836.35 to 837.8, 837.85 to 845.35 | -0.03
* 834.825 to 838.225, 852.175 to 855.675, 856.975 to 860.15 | 0.31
